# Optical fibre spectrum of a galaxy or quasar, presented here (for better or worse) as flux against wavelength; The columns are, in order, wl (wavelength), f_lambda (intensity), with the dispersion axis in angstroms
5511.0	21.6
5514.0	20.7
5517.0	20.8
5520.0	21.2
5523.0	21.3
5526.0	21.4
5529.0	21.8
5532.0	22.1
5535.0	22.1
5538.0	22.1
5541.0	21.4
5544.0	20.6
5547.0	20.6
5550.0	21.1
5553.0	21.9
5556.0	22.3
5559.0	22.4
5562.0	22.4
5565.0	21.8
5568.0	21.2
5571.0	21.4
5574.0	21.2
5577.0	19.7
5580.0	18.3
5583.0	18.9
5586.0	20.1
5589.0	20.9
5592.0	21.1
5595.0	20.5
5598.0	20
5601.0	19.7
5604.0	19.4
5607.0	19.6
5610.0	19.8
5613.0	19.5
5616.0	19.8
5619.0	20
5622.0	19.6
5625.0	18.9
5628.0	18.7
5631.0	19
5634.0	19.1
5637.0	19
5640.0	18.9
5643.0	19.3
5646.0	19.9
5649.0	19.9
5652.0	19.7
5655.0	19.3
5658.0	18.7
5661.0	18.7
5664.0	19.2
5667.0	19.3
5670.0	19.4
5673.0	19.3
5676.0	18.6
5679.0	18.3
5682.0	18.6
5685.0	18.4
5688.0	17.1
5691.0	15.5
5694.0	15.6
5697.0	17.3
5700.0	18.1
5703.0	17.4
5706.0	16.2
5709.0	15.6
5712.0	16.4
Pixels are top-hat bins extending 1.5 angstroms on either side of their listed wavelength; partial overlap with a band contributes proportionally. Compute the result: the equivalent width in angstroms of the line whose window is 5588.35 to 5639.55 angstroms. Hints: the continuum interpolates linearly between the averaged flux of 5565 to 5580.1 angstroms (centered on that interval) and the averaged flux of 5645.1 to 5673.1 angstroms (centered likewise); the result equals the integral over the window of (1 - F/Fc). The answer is 1.02 angstroms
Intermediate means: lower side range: 20.7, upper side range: 19.3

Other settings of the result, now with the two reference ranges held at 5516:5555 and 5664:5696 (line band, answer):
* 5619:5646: 0.0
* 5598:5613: 0.1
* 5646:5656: -0.5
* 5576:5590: 0.5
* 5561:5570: -0.4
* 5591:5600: -0.2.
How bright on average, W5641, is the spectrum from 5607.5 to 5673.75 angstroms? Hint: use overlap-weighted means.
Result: 19.3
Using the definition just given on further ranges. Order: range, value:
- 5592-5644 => 19.5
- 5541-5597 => 20.9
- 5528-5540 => 22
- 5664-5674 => 19.3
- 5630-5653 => 19.3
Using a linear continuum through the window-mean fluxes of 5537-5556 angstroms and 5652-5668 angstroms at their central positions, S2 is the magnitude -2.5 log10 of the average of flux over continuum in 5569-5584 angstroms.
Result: 0.04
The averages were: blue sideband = 21.3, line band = 20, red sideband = 19.1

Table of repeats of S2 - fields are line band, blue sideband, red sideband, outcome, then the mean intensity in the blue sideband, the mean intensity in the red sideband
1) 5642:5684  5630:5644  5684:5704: -0.06 mag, 19.1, 17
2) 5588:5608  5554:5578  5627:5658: 0.02 mag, 21.6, 19.3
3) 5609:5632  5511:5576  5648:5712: 0.01 mag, 21.5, 18.1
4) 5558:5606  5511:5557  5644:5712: -0.01 mag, 21.4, 18.2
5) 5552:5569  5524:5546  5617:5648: -0.05 mag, 21.6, 19.3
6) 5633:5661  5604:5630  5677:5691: -0.03 mag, 19.5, 17.8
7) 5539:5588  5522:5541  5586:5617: 0.00 mag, 21.8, 20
